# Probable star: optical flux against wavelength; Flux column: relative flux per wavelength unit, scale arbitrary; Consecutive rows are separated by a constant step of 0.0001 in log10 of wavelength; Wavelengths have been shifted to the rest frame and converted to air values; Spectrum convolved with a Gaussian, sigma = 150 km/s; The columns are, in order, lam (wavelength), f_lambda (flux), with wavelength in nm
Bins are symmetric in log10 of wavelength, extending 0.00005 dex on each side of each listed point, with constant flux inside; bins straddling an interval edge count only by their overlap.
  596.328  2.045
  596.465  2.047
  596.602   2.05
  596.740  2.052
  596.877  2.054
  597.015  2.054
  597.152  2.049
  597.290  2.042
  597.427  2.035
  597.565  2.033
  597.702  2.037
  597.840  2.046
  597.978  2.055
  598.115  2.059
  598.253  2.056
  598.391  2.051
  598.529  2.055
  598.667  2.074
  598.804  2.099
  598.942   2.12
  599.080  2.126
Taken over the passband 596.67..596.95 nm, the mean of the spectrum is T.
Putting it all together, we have 2.05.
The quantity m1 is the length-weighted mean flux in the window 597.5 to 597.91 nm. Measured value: 2.04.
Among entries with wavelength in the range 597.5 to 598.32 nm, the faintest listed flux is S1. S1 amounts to 2.033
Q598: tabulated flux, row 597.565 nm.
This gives 2.033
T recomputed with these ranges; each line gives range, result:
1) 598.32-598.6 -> 2.05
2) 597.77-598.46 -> 2.05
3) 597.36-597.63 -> 2.03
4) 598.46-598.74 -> 2.07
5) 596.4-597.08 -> 2.05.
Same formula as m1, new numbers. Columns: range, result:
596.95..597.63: 2.04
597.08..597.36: 2.05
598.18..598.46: 2.05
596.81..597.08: 2.05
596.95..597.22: 2.06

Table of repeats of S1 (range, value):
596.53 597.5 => 2.035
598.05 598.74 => 2.051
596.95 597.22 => 2.049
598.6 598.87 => 2.074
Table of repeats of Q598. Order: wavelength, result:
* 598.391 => 2.051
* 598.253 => 2.056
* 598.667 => 2.074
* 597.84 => 2.046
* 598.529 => 2.055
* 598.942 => 2.12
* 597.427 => 2.035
